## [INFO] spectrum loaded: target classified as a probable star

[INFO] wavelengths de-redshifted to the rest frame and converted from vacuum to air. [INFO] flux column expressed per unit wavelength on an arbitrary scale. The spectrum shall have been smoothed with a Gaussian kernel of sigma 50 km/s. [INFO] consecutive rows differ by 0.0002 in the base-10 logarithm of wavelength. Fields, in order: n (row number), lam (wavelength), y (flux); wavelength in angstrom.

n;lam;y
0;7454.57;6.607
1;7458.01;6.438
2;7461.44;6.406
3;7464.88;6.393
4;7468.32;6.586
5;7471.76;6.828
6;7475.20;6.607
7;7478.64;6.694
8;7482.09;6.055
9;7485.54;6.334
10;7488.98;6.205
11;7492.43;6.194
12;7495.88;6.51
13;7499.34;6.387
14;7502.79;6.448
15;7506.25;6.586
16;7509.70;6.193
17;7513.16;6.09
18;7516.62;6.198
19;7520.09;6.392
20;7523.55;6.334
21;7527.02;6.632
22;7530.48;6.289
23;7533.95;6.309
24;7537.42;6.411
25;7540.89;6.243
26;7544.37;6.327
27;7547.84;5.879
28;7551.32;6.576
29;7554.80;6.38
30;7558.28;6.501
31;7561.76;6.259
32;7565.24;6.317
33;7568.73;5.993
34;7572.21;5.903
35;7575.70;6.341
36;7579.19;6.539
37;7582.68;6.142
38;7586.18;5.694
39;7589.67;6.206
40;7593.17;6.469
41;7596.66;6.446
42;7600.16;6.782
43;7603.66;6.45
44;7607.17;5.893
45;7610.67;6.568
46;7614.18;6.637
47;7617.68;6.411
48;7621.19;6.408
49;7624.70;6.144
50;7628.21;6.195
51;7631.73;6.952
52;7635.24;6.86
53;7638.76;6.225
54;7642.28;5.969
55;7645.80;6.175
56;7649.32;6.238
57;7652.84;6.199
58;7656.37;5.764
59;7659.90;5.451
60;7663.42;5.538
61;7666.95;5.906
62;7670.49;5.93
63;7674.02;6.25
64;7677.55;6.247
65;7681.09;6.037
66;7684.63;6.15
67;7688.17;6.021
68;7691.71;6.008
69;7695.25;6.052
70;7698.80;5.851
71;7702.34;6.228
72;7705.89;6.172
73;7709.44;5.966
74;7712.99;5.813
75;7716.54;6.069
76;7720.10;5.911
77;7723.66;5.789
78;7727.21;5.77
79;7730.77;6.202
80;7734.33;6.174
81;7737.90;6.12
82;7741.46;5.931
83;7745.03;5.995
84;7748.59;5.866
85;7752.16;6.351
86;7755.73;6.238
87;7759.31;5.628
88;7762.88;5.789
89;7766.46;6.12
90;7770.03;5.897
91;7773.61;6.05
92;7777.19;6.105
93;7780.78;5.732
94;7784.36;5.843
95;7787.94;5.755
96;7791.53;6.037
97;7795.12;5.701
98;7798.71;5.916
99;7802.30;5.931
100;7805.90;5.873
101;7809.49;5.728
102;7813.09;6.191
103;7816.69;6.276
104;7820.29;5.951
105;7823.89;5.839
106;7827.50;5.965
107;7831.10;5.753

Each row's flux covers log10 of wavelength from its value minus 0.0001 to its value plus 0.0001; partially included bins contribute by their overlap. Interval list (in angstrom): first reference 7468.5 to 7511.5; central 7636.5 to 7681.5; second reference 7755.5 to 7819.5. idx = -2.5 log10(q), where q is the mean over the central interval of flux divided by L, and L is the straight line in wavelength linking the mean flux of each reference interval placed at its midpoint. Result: 0.03 mag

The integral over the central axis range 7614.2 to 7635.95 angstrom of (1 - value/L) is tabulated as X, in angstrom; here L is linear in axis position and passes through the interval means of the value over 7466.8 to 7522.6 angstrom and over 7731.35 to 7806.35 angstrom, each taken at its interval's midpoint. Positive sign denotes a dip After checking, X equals -1.1 angstrom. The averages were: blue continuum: 6.39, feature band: 6.49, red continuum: 5.96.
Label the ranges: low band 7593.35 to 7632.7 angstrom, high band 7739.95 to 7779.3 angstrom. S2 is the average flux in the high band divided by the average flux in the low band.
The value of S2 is 0.93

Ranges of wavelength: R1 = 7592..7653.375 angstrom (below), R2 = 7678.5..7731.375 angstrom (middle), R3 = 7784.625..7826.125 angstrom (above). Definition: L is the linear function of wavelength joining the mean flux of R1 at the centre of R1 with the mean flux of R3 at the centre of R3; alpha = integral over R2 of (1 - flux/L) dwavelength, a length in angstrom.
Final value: 1.5 angstrom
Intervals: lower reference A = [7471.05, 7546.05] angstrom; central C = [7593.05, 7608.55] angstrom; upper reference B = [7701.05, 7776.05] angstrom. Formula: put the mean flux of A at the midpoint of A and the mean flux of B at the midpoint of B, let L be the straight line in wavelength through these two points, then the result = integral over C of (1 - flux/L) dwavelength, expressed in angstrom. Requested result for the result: -0.5 angstrom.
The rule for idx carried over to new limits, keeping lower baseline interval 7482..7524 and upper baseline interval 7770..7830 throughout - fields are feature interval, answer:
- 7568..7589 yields 0.018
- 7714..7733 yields 0.014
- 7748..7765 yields 0.000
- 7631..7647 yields -0.048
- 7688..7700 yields 0.015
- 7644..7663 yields 0.032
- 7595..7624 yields -0.046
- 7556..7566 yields -0.023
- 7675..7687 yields -0.011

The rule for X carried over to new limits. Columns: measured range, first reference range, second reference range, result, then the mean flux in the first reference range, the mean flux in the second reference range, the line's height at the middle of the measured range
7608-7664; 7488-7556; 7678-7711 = -0.8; 6.33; 6.06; 6.15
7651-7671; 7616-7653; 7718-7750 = 1.5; 6.35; 5.98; 6.25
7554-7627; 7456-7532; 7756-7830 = -0.7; 6.4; 5.92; 6.25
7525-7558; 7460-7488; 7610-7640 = 0.7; 6.48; 6.49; 6.49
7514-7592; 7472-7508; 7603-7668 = 0.8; 6.42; 6.21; 6.33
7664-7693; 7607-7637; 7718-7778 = 1.0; 6.48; 5.99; 6.26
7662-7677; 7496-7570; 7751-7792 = 0.4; 6.33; 5.95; 6.11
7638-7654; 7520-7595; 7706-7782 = 0.0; 6.28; 5.98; 6.14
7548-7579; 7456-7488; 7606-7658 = 0.5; 6.48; 6.32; 6.38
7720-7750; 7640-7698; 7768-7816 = -0.1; 6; 5.91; 5.95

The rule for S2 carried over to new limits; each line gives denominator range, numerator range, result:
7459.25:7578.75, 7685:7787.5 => 0.94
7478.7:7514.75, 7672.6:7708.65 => 0.96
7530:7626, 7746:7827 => 0.94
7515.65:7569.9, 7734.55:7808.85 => 0.94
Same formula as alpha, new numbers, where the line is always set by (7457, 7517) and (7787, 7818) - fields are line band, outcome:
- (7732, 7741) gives -0.13 angstrom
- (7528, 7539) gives -0.04 angstrom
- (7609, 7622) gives -0.63 angstrom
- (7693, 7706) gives 0.05 angstrom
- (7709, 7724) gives 0.36 angstrom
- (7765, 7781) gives -0.07 angstrom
